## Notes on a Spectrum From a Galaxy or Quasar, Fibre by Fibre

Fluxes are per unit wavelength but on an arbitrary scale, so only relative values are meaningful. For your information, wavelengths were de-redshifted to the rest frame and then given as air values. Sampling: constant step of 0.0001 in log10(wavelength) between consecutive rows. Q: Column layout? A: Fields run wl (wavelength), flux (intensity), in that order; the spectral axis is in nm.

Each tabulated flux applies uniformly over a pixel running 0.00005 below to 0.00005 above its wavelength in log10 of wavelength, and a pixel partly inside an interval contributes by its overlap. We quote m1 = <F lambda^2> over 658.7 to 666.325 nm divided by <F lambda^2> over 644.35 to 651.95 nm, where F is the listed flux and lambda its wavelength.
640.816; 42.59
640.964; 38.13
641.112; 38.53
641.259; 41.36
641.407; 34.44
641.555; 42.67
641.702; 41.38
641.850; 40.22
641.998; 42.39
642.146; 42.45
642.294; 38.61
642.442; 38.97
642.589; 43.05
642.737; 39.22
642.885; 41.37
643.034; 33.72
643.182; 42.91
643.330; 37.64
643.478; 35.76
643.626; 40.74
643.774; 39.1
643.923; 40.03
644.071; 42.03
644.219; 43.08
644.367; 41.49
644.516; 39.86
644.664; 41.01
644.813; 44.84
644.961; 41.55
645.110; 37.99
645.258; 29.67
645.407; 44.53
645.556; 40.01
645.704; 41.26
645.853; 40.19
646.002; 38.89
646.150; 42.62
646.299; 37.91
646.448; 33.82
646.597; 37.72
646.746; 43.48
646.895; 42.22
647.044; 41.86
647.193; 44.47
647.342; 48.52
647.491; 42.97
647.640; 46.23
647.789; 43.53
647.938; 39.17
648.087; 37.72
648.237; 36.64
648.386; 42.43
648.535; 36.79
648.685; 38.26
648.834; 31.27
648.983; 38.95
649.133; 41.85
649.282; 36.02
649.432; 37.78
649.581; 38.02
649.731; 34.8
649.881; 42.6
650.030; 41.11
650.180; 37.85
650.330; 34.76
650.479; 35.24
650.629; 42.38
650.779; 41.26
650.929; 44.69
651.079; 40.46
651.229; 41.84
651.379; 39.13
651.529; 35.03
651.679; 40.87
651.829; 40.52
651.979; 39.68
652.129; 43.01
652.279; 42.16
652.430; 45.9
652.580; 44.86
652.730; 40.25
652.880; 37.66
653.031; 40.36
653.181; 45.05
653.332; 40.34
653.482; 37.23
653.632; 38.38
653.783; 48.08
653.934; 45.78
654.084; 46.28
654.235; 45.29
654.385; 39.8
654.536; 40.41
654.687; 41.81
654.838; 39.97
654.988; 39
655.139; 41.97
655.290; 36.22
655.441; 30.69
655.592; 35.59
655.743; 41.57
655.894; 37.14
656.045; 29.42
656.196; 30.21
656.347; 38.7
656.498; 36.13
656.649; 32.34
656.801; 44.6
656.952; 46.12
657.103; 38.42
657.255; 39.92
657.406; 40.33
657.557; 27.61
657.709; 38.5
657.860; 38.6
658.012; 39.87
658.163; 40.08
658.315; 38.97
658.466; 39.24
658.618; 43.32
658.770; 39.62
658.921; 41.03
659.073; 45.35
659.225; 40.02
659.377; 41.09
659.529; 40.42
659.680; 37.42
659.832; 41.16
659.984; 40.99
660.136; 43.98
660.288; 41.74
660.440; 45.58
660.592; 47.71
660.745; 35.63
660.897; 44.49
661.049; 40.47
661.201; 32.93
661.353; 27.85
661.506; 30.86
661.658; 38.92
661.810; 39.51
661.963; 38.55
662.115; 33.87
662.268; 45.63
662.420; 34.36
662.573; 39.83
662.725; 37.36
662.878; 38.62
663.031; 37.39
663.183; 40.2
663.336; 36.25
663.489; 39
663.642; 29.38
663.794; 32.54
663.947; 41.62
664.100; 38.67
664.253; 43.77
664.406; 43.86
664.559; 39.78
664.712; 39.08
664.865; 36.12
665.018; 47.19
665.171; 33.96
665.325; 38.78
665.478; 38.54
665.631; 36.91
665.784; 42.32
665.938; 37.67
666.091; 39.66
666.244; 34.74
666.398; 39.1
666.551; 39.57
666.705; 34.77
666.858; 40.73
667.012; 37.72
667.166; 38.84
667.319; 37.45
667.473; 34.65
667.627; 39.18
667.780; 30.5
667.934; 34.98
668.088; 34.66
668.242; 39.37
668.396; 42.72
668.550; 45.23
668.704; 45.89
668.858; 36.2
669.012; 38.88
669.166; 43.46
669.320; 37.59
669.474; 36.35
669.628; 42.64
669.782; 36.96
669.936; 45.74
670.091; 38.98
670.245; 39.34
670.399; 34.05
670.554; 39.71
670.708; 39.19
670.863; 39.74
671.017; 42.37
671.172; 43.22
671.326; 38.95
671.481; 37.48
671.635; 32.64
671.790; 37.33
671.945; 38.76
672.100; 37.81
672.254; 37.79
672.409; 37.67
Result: 1.02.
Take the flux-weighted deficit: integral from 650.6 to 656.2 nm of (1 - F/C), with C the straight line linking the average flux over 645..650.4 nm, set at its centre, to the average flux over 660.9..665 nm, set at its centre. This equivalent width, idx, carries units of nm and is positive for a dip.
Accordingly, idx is -0.210 nm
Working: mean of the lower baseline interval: 39.6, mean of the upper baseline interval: 37.8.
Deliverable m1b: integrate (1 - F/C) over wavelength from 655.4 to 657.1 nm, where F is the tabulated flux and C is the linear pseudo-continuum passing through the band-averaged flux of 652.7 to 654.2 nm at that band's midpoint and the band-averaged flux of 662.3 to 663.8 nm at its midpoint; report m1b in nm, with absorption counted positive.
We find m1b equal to 0.16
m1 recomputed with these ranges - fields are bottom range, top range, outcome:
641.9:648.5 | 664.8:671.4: 1.03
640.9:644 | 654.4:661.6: 1.03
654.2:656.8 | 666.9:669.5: 1.07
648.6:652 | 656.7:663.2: 1.05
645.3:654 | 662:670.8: 1.01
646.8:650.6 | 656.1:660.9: 1.04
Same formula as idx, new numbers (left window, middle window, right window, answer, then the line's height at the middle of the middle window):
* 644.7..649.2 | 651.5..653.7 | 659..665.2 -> -0.058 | 39.8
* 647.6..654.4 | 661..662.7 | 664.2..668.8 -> 0.119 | 39.3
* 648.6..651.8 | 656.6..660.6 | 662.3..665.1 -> -0.176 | 38.7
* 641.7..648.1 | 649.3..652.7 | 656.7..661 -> 0.046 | 40.7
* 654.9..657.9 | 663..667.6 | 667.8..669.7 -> 0.060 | 38.9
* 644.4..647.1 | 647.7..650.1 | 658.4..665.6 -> 0.074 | 39.8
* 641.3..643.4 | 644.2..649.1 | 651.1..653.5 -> 0.008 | 40.4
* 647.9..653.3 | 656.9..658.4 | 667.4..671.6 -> 0.027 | 39.4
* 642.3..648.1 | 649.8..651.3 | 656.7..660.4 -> 0.010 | 40.5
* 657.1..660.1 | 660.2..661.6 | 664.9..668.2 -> 0.018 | 39.1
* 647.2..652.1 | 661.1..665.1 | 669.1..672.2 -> 0.152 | 39.3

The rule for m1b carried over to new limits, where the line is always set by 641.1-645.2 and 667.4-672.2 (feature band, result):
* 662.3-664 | 0.09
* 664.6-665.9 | 0.00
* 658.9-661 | -0.14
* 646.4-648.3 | -0.07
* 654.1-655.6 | 0.00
